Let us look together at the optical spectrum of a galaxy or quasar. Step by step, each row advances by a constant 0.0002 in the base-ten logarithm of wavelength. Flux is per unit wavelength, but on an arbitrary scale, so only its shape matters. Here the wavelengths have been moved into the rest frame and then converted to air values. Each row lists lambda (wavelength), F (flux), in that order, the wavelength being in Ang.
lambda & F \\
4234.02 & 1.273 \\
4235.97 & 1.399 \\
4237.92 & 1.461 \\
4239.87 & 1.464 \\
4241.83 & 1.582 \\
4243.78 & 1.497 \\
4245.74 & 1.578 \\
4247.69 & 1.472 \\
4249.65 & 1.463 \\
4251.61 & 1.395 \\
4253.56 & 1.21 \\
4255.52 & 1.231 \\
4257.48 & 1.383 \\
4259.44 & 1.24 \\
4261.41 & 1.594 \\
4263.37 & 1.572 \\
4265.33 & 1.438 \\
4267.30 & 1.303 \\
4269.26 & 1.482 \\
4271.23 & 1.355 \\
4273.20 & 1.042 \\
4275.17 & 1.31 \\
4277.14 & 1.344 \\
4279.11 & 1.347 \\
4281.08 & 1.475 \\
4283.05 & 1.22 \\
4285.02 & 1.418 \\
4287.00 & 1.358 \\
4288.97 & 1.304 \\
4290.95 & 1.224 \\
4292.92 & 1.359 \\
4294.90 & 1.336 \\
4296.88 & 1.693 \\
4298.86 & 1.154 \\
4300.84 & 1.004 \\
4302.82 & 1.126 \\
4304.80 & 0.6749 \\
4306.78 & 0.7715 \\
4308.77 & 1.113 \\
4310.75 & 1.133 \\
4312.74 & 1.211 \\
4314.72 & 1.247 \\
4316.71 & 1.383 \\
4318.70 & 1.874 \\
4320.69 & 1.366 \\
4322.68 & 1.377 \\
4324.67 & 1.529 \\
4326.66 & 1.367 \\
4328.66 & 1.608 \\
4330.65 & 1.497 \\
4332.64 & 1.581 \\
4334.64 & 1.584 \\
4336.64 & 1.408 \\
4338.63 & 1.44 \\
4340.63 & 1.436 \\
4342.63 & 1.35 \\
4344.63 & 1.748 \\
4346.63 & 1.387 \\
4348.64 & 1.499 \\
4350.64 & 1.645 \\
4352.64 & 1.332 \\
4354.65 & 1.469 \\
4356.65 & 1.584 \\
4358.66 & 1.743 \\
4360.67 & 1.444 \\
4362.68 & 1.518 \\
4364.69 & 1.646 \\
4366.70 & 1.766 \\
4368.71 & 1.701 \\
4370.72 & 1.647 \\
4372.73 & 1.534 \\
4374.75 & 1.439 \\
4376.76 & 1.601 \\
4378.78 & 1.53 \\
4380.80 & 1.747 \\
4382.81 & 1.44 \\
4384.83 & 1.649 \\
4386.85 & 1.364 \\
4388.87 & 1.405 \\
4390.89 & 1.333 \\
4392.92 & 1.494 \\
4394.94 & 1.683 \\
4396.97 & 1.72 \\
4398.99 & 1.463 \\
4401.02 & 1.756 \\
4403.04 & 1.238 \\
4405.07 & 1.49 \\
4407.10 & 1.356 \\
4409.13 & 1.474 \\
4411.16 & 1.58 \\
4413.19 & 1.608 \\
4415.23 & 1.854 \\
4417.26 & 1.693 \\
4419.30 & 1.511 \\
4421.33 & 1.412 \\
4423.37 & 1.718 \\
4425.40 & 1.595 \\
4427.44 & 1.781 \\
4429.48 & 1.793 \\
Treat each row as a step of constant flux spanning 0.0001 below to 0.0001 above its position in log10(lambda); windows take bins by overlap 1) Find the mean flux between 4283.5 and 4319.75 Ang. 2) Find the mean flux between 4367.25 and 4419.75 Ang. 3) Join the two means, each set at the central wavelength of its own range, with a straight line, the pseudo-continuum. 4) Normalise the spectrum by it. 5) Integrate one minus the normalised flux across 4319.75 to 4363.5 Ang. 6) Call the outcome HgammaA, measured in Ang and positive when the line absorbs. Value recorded -3.77 Ang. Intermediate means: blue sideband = 1.24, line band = 1.5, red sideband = 1.55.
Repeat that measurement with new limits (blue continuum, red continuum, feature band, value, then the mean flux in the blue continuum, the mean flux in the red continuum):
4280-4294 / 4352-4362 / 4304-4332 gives 2.30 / 1.34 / 1.52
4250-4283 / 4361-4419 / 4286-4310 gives 3.93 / 1.36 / 1.56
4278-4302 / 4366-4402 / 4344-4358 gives -0.38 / 1.32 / 1.57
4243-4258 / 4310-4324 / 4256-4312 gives 4.61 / 1.4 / 1.38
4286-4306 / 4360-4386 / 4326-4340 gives -1.03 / 1.22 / 1.59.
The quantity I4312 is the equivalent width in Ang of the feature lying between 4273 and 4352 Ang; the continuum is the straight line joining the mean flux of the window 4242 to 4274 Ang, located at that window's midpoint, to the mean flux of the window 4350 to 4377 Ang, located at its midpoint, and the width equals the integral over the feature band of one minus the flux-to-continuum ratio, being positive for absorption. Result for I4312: 7.4 Ang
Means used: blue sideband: 1.4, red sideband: 1.58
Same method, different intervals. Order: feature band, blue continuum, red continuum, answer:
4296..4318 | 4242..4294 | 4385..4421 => 4.3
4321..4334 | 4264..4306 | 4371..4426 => -1.0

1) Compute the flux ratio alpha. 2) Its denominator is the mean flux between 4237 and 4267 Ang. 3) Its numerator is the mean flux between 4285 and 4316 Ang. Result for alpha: 0.83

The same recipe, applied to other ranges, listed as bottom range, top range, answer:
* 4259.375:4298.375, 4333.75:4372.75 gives 1.13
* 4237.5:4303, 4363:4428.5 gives 1.15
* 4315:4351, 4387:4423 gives 1.02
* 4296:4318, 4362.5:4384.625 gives 1.40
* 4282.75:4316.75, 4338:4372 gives 1.29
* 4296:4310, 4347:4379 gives 1.46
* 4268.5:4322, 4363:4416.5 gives 1.23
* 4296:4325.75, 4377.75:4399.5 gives 1.23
